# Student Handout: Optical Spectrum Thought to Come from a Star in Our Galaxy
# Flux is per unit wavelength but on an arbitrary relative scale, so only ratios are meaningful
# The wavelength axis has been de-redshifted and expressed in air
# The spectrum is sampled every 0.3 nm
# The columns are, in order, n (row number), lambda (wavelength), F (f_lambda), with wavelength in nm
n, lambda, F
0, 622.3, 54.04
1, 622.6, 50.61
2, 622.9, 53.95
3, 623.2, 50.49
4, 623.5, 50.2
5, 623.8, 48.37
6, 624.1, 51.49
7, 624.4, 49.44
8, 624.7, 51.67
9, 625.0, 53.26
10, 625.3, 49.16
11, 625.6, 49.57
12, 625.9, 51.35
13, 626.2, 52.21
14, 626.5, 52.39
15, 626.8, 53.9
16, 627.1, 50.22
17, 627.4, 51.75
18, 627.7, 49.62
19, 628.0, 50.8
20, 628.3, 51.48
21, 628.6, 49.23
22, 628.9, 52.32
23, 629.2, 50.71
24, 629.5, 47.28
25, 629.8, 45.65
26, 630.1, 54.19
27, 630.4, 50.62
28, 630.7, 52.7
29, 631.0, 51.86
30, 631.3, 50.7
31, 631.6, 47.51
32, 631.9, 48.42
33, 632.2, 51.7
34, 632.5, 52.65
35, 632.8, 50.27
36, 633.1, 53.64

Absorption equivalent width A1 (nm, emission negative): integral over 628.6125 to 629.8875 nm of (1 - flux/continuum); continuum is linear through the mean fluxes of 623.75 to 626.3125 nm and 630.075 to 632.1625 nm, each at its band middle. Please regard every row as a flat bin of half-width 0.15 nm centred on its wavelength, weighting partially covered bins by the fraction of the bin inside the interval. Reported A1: 0.039 nm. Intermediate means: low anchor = 50.8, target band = 49.2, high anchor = 50.7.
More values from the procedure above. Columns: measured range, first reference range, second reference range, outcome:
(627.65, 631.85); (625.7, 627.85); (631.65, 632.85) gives 0.058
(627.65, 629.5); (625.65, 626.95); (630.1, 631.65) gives 0.045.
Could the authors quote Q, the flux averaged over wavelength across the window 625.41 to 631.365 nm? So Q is 50.9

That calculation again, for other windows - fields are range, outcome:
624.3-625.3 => 51.2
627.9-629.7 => 50.2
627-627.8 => 50.6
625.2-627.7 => 51.3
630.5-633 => 50.8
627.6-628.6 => 50.5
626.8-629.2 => 51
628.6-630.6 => 50.1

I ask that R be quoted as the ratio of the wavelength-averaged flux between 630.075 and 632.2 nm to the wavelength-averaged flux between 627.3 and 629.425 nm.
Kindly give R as 1.00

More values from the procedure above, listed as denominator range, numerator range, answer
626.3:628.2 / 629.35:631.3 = 0.98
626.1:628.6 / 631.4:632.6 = 0.97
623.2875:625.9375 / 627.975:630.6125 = 1.00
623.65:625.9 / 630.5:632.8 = 1.01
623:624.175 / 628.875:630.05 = 0.98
